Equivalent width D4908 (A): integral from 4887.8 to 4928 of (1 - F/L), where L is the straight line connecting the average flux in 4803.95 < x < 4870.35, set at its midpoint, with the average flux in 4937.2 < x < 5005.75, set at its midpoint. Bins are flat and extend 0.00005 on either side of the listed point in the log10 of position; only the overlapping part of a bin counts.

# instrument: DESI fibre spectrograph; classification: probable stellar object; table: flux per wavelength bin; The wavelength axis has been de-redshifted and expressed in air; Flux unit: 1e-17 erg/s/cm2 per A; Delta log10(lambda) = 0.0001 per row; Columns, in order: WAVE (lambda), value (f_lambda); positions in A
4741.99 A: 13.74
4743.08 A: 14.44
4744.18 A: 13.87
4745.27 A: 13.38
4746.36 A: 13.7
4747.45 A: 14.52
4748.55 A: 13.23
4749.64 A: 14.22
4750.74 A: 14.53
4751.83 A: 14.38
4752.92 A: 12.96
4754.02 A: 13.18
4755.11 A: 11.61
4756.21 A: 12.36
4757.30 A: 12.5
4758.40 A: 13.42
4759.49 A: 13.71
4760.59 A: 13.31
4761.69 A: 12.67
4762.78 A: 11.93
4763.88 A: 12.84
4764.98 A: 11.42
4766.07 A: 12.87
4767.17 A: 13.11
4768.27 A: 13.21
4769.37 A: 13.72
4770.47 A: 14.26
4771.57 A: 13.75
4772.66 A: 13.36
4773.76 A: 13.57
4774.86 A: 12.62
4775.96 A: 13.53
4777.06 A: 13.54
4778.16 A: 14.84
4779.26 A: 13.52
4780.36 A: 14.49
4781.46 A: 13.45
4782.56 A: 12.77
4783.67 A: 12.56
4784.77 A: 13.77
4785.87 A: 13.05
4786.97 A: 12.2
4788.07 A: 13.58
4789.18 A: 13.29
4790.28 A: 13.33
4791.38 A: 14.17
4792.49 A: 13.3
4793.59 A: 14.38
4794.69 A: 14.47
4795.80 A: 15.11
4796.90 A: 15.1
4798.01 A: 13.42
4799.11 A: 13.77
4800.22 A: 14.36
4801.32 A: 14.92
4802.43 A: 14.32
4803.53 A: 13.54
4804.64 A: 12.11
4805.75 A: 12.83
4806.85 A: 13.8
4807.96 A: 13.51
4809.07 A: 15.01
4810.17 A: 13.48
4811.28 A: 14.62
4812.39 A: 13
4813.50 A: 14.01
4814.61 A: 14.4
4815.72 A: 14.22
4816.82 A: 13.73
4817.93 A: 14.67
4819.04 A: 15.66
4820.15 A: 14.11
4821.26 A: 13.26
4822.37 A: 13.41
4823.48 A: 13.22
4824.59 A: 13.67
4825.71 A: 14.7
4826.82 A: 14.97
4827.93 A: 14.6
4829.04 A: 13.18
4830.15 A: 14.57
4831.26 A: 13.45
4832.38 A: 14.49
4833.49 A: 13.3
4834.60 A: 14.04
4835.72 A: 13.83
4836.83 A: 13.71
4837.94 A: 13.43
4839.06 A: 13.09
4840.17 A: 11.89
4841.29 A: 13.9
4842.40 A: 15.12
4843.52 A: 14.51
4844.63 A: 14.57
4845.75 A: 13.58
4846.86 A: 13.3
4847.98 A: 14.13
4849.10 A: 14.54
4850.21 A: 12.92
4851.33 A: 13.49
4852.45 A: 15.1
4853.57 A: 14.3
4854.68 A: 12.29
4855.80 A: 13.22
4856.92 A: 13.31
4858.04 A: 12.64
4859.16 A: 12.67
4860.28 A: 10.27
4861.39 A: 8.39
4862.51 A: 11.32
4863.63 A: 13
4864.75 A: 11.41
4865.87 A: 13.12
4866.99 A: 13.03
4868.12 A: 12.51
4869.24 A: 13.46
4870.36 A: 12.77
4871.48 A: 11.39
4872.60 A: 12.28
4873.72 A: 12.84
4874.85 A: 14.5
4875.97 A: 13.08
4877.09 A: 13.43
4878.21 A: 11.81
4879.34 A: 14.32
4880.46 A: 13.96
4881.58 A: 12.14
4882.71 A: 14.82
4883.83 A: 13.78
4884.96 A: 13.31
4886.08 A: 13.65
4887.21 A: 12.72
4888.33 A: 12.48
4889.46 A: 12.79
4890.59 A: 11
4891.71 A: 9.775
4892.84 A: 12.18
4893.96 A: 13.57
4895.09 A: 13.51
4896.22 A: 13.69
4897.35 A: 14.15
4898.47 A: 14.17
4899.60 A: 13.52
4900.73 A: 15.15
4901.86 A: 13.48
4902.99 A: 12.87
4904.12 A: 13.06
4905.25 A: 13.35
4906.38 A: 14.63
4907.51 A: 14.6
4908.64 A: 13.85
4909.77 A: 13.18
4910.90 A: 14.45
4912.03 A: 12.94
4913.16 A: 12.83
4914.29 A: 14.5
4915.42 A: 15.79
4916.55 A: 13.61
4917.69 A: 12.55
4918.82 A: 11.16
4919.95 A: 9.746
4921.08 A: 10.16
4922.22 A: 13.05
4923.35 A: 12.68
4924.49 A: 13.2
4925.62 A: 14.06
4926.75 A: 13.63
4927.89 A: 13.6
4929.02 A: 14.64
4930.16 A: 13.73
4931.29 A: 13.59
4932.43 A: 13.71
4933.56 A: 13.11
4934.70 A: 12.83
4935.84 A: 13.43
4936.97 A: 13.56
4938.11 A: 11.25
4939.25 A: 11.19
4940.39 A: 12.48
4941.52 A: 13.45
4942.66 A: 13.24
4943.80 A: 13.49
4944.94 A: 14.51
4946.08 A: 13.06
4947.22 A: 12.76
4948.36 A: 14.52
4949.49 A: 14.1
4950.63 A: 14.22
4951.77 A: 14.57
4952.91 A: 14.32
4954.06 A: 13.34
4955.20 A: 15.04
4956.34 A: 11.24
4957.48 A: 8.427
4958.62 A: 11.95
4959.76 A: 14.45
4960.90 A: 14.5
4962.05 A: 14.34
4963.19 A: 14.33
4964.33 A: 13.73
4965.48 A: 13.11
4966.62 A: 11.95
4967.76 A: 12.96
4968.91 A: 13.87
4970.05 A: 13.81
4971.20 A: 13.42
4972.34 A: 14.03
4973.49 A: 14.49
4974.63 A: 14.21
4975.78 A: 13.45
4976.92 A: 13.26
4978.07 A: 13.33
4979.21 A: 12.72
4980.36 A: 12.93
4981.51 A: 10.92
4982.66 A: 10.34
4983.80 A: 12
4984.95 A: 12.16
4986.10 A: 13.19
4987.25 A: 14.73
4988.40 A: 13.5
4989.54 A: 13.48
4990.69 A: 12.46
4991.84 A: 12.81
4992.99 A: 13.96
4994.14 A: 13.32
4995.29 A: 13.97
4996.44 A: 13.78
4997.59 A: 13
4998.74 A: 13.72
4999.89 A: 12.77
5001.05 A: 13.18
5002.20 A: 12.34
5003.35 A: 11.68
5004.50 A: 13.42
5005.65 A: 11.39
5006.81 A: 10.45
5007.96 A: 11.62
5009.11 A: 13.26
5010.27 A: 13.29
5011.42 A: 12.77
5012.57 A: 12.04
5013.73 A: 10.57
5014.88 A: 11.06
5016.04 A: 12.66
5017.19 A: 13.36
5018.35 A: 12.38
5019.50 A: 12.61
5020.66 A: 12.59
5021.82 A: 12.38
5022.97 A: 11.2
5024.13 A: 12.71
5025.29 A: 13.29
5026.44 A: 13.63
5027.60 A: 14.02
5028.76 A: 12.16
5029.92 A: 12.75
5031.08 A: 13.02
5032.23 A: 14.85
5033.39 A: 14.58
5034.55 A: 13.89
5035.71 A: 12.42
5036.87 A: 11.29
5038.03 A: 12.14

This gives 0.5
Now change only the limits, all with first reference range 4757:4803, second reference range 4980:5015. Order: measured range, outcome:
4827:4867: -0.15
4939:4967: -1.17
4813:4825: -0.61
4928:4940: -0.23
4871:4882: 0.10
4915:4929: 0.12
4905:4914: -0.55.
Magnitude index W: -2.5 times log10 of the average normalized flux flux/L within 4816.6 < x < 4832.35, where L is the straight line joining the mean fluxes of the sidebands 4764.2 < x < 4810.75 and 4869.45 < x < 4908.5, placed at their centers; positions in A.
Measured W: -0.05 mag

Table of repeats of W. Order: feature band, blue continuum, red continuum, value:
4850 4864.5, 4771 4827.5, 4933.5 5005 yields 0.09 mag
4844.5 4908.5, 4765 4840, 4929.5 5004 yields 0.04 mag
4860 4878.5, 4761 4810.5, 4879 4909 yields 0.09 mag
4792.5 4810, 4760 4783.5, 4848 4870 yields -0.08 mag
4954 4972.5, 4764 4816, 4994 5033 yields -0.02 mag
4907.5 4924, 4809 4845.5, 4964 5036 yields 0.04 mag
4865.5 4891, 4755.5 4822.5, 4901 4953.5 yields 0.03 mag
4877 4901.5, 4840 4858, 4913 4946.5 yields 0.02 mag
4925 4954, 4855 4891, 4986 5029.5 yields -0.06 mag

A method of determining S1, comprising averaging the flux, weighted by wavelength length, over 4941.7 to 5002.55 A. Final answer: 13.3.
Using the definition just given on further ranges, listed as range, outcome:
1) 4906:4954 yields 13.3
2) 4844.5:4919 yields 13.1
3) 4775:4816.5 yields 13.8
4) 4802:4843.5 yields 13.9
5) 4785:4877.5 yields 13.5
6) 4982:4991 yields 12.7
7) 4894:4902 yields 13.9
